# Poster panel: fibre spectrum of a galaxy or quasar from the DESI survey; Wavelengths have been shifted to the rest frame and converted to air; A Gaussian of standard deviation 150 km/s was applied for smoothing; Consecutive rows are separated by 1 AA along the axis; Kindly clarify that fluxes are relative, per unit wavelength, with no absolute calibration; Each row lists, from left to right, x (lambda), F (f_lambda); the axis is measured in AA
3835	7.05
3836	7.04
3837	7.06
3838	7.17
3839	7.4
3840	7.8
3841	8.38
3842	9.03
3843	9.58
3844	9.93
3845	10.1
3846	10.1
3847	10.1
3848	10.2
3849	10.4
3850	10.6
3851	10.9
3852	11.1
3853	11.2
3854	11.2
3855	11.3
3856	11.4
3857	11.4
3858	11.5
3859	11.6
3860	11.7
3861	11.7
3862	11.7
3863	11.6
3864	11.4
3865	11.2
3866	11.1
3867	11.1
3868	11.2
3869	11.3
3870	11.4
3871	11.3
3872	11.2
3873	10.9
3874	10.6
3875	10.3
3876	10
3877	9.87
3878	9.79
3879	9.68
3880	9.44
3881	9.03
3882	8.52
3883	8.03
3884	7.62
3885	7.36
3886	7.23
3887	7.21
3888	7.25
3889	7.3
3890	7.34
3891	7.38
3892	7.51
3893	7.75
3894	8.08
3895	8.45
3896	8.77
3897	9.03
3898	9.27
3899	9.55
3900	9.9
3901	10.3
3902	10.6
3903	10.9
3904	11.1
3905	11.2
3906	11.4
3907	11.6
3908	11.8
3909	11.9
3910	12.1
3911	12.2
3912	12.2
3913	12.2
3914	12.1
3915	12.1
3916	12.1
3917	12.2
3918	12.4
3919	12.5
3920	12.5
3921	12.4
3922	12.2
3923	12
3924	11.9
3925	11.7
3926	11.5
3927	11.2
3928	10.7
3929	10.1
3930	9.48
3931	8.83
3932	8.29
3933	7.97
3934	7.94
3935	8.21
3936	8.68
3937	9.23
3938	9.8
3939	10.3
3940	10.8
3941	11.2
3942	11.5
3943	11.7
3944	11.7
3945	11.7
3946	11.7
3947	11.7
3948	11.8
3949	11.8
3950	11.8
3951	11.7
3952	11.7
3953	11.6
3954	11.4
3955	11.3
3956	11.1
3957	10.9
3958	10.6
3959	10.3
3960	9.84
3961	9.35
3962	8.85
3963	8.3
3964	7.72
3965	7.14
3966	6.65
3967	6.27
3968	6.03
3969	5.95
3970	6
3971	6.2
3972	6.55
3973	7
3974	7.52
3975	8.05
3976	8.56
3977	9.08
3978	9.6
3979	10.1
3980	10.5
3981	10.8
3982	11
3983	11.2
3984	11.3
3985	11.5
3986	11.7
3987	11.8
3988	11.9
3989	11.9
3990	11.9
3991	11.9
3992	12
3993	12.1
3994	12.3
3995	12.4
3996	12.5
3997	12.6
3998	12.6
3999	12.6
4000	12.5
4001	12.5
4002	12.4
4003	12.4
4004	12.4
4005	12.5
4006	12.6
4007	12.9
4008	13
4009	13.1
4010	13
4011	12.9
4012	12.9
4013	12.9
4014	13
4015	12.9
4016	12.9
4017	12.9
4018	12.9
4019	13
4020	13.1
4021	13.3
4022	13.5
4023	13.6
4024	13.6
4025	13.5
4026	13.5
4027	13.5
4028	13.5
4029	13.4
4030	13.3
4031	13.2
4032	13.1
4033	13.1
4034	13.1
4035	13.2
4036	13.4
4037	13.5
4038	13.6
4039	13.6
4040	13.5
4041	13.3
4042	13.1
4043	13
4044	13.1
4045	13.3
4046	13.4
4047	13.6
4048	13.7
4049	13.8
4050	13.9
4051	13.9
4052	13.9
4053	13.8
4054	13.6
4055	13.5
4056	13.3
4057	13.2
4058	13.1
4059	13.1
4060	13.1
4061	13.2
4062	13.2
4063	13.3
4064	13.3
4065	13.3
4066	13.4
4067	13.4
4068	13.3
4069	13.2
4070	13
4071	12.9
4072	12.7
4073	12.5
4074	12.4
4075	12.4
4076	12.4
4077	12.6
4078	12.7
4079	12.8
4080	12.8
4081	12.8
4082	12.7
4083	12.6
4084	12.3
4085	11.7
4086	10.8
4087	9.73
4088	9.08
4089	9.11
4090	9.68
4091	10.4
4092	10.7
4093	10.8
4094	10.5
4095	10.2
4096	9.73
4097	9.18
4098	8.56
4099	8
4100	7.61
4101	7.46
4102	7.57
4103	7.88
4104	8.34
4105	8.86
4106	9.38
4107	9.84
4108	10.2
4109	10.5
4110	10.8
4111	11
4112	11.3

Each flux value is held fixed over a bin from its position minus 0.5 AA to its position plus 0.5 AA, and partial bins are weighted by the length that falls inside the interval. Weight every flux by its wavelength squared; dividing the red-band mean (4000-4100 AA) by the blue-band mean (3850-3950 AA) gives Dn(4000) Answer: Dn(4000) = 1.30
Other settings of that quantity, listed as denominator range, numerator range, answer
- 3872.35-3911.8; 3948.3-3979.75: 0.99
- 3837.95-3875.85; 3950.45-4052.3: 1.18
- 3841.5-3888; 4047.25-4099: 1.32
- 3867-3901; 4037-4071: 1.60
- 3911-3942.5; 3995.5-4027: 1.24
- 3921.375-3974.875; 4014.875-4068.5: 1.44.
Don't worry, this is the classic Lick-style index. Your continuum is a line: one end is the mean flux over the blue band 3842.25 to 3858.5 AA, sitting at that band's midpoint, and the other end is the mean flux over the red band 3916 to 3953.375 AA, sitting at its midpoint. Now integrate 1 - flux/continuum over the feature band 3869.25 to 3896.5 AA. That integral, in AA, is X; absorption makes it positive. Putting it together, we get 4.8 AA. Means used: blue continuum 10.7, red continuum 10.9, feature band 8.89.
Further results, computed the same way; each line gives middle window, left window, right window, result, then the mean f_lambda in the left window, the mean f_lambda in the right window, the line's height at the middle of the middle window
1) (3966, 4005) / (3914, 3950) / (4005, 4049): 6.0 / 10.9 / 13.2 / 12.2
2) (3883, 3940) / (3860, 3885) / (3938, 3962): 3.6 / 10.4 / 11.1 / 10.8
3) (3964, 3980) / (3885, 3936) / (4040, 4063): 5.7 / 10.2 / 13.4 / 11.6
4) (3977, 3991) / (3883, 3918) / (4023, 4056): 1.1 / 9.86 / 13.5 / 12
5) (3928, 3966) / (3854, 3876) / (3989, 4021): 5.9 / 11.2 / 12.6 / 12.1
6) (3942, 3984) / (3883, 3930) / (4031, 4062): 6.9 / 10.3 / 13.4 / 11.6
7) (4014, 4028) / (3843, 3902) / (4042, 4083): -0.9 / 9.91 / 13.2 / 12.4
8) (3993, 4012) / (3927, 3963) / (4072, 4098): -3.2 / 10.4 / 11.3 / 10.8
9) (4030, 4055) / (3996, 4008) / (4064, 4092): -2.3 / 12.6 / 12.1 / 12.3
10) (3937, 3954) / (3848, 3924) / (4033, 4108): -0.6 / 10.5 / 12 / 11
